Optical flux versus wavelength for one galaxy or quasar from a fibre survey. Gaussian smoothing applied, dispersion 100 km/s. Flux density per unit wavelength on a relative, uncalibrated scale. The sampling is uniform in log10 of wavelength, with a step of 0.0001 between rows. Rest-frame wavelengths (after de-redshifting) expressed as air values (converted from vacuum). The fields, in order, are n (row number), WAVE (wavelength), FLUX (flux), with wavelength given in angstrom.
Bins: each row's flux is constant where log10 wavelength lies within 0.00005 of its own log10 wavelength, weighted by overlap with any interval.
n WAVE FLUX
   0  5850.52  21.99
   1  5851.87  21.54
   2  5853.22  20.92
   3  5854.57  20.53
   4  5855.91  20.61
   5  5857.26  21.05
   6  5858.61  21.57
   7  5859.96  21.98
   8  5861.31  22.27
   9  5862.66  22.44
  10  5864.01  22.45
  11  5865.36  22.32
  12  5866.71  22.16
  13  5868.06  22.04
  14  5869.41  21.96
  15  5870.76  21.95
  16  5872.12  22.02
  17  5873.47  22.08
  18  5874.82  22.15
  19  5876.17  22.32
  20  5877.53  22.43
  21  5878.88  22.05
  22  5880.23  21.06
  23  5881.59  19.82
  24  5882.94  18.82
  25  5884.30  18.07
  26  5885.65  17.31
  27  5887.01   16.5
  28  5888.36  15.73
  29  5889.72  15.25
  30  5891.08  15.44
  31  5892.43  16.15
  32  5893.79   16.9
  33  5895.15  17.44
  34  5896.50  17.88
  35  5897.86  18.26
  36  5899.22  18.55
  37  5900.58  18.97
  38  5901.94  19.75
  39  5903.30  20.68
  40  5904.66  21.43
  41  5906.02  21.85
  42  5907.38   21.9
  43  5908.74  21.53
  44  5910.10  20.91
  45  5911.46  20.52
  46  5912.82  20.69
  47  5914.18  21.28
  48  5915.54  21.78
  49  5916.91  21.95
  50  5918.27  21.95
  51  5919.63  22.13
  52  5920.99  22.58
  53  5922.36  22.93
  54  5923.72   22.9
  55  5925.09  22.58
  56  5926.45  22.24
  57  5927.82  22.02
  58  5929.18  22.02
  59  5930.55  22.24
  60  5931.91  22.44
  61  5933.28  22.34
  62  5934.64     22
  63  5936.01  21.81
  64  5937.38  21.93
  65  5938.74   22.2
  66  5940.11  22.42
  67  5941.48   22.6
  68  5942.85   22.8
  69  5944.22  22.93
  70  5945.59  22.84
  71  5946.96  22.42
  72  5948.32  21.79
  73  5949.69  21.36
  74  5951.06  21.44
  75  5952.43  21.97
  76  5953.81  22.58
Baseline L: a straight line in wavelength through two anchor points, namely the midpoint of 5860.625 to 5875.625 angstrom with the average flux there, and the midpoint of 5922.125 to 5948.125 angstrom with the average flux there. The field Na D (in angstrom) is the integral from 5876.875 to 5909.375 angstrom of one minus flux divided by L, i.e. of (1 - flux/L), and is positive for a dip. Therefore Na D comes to 4.9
